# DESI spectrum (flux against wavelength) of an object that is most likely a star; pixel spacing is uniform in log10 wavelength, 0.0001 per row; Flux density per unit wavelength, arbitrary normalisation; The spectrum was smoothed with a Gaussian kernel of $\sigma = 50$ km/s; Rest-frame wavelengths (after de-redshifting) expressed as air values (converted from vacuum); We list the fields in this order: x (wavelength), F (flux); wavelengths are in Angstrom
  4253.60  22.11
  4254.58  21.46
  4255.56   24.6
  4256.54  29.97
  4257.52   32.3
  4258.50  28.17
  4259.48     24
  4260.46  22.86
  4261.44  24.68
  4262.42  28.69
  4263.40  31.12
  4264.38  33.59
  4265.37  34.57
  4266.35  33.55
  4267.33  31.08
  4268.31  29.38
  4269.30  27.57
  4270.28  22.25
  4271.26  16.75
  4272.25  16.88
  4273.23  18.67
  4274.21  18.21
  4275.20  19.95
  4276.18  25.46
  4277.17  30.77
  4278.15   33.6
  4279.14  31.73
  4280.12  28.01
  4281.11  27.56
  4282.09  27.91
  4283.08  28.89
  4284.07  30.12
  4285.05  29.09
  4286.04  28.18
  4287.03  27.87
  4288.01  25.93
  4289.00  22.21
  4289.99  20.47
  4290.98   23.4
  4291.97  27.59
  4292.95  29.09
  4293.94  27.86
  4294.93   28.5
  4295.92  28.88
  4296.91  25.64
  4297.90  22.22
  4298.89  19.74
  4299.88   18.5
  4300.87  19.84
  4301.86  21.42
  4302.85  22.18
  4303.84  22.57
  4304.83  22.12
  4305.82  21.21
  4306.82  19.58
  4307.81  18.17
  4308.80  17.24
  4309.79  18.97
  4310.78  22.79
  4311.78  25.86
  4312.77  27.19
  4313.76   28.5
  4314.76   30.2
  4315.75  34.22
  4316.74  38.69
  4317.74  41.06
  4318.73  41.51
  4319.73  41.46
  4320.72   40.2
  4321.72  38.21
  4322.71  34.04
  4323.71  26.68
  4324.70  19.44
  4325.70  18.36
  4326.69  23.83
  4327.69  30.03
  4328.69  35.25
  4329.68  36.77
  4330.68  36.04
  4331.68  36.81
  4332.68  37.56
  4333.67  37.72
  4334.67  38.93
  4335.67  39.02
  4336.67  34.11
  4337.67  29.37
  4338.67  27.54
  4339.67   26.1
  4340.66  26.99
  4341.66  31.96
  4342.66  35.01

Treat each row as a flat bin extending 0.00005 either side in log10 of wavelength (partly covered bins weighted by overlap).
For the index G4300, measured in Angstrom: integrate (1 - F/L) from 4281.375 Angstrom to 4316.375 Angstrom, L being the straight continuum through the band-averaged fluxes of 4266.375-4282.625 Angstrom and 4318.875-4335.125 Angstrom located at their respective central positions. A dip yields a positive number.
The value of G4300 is 5.20 Angstrom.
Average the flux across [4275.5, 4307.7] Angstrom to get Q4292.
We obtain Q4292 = 25.4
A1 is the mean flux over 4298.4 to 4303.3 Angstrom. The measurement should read 20.3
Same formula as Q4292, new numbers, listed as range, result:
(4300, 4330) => 27.8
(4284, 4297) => 26.7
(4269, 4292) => 25.3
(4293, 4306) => 23.4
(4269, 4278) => 22.2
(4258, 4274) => 26.4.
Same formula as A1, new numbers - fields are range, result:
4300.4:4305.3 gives 21.6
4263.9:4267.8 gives 33.2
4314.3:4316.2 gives 32.3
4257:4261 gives 26.9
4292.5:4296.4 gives 28.5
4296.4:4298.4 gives 23.9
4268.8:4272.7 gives 20.9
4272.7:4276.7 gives 20.6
